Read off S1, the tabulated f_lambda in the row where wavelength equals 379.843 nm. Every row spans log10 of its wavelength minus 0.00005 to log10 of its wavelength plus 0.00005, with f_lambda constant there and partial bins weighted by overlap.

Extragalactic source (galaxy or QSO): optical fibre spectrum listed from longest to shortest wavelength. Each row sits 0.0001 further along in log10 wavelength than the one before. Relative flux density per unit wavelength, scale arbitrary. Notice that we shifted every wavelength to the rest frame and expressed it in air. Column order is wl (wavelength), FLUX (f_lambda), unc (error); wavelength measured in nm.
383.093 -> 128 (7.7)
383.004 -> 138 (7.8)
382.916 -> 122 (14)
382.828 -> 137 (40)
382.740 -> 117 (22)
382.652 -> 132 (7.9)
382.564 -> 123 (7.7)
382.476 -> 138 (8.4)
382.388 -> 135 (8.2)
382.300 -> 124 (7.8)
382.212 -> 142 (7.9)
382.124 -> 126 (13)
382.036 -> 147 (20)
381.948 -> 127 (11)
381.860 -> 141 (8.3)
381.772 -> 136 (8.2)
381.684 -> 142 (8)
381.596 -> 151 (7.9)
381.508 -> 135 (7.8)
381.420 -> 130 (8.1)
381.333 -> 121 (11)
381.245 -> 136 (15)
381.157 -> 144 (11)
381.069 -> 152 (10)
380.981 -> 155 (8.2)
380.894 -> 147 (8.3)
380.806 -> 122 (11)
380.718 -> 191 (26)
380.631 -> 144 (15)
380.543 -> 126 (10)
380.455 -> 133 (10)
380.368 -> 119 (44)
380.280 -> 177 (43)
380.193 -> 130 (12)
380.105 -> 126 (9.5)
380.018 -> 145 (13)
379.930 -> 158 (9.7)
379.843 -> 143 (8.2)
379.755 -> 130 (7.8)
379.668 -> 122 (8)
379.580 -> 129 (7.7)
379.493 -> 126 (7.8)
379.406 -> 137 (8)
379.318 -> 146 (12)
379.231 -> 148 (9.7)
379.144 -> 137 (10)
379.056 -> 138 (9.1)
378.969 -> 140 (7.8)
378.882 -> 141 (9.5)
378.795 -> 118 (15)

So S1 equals 143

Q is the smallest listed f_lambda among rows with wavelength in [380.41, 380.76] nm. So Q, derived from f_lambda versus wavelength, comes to 126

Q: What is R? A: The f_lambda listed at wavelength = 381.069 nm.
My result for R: 152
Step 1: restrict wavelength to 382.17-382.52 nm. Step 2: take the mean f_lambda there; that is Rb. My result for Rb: 135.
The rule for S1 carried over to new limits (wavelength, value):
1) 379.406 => 137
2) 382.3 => 124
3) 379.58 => 129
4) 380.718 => 191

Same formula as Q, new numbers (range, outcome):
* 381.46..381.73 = 135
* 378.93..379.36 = 137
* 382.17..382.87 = 117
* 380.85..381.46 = 121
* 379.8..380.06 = 143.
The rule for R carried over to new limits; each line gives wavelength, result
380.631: 144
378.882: 141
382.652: 132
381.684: 142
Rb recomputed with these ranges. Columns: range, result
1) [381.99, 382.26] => 138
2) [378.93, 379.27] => 141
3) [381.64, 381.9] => 140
